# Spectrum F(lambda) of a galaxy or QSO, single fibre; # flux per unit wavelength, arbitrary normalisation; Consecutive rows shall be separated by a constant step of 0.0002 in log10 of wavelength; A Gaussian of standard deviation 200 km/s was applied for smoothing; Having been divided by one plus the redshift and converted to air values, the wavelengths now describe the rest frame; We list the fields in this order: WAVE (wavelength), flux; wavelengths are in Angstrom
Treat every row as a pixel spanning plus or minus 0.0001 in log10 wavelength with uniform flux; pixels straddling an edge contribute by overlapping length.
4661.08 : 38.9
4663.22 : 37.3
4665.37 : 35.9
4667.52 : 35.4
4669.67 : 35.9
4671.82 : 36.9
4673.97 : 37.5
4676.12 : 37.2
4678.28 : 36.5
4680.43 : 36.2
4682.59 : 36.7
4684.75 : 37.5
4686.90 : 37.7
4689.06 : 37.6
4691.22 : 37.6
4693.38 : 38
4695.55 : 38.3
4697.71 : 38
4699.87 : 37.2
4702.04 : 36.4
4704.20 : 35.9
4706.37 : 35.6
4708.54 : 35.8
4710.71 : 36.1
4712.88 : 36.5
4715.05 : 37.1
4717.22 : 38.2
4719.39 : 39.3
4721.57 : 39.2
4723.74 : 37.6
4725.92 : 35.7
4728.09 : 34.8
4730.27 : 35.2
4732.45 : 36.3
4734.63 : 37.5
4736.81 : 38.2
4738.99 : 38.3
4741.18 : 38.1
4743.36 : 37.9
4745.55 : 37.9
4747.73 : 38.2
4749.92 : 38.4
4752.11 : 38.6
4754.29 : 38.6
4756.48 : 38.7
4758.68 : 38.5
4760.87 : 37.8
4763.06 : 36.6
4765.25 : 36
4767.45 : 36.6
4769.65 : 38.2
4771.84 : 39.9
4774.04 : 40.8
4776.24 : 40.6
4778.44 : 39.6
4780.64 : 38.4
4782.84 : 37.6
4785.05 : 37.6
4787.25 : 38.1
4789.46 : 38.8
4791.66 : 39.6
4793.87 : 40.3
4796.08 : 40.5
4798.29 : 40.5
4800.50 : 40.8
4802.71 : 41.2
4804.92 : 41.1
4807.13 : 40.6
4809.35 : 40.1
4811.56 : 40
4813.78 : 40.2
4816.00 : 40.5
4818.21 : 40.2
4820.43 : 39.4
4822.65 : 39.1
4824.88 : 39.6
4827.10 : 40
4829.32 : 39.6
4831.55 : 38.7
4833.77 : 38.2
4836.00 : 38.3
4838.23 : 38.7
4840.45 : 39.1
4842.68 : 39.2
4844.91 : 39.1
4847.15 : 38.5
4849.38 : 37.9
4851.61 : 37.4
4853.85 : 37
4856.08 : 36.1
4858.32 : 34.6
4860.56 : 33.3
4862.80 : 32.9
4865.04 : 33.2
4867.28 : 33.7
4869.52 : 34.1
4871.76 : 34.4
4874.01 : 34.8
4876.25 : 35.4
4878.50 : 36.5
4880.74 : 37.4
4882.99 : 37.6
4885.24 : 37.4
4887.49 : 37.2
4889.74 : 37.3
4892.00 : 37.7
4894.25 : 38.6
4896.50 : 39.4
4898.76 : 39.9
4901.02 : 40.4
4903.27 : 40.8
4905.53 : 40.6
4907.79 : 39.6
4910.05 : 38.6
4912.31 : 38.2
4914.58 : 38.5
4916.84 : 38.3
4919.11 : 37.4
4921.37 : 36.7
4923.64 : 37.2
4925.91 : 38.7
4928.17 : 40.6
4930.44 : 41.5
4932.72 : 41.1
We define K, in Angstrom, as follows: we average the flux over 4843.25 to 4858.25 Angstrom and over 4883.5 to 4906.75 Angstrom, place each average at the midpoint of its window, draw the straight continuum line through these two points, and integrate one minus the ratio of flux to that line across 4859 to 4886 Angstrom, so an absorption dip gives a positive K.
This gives 2.2 Angstrom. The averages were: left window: 37.5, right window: 38.9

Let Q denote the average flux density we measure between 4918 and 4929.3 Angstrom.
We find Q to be 38.2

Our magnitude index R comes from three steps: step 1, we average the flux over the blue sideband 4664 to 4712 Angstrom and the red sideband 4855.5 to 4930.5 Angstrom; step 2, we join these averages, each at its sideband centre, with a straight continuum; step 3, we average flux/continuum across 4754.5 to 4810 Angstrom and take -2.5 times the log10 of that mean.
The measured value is -0.06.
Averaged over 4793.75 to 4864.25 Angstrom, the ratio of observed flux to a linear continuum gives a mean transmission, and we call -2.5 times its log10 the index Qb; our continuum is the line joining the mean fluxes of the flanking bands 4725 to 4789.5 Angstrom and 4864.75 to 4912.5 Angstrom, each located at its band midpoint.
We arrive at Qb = -0.03 mag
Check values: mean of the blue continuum 37.9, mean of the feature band 38.8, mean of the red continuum 37.5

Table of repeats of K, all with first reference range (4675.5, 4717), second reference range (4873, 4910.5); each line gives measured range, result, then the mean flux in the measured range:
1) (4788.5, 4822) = -2.3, 40.3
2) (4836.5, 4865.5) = 0.9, 36.8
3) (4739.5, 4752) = -0.3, 38.1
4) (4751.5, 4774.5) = -0.5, 38.1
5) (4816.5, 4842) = -0.9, 39.2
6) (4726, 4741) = 0.2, 36.7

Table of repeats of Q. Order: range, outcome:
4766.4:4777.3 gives 39.2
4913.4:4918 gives 38.3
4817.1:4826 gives 39.6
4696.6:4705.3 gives 36.9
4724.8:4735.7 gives 35.9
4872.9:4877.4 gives 35.1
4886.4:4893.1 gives 37.4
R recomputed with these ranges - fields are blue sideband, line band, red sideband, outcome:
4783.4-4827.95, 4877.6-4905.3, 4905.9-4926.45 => 0.00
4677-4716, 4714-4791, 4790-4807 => 0.03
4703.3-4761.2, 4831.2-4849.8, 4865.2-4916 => -0.03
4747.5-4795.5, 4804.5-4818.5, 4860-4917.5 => -0.06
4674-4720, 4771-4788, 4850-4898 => -0.07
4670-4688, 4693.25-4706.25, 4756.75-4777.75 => 0.01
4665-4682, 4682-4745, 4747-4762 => 0.01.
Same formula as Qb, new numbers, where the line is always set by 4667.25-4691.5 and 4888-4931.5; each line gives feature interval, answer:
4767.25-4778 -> -0.049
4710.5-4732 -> 0.009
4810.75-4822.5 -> -0.052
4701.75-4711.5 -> 0.037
